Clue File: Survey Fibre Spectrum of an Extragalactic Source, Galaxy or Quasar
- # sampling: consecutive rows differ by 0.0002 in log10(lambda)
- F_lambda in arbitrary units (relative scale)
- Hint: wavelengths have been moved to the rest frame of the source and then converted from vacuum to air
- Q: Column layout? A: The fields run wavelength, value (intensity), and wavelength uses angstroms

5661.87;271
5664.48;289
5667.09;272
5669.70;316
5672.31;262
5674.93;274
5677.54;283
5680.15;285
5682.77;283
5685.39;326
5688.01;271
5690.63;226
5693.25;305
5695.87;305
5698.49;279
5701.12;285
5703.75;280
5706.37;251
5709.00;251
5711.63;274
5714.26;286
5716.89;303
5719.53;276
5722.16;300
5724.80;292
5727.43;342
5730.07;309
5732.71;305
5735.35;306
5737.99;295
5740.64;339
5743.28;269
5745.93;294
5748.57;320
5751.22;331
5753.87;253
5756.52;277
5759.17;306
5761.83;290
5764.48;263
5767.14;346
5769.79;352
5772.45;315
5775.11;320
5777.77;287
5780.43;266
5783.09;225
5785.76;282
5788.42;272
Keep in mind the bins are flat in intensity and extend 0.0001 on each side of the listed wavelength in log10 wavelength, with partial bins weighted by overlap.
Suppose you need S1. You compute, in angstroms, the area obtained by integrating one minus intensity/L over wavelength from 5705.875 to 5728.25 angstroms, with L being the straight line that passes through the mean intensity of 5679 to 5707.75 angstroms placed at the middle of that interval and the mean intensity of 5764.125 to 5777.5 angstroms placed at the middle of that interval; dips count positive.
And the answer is 0.6 angstroms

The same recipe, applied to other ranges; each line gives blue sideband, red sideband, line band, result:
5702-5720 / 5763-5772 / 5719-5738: -1.08 angstroms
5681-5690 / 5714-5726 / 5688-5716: 1.46 angstroms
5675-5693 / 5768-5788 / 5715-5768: -2.27 angstroms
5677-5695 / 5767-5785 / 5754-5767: 0.38 angstroms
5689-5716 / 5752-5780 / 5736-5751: -0.73 angstroms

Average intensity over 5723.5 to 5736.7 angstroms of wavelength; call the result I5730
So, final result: 311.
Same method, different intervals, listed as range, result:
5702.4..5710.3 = 261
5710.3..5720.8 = 285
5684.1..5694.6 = 282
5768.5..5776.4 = 329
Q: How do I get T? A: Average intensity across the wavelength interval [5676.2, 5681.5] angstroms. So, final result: 284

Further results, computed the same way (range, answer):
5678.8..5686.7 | 298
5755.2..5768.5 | 297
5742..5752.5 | 304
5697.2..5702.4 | 282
